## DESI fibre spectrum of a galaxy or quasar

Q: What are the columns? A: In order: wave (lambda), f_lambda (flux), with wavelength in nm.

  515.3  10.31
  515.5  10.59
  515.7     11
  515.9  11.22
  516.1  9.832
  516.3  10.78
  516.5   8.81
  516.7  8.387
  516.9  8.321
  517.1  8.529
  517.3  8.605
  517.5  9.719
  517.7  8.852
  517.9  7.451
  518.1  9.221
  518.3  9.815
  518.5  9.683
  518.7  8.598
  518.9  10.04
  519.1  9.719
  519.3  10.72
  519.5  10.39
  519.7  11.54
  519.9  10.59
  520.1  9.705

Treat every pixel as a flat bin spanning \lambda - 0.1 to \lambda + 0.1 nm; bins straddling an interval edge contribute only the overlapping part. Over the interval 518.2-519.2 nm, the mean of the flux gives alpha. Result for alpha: 9.57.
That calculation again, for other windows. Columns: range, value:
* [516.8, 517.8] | 8.81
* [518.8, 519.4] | 10.2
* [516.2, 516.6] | 9.79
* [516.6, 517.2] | 8.41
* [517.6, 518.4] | 8.83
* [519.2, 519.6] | 10.6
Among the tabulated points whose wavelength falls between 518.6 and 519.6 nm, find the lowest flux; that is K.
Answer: 8.598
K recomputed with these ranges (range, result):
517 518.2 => 7.451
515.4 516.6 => 8.81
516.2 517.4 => 8.321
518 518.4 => 9.221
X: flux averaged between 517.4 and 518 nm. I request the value 8.67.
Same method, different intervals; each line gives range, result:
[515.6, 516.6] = 10.3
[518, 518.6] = 9.57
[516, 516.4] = 10.3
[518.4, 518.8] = 9.14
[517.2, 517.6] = 9.16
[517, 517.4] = 8.57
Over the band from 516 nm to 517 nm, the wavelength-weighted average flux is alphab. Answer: 9.23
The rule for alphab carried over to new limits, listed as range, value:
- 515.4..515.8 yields 10.8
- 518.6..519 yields 9.32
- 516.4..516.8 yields 8.6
